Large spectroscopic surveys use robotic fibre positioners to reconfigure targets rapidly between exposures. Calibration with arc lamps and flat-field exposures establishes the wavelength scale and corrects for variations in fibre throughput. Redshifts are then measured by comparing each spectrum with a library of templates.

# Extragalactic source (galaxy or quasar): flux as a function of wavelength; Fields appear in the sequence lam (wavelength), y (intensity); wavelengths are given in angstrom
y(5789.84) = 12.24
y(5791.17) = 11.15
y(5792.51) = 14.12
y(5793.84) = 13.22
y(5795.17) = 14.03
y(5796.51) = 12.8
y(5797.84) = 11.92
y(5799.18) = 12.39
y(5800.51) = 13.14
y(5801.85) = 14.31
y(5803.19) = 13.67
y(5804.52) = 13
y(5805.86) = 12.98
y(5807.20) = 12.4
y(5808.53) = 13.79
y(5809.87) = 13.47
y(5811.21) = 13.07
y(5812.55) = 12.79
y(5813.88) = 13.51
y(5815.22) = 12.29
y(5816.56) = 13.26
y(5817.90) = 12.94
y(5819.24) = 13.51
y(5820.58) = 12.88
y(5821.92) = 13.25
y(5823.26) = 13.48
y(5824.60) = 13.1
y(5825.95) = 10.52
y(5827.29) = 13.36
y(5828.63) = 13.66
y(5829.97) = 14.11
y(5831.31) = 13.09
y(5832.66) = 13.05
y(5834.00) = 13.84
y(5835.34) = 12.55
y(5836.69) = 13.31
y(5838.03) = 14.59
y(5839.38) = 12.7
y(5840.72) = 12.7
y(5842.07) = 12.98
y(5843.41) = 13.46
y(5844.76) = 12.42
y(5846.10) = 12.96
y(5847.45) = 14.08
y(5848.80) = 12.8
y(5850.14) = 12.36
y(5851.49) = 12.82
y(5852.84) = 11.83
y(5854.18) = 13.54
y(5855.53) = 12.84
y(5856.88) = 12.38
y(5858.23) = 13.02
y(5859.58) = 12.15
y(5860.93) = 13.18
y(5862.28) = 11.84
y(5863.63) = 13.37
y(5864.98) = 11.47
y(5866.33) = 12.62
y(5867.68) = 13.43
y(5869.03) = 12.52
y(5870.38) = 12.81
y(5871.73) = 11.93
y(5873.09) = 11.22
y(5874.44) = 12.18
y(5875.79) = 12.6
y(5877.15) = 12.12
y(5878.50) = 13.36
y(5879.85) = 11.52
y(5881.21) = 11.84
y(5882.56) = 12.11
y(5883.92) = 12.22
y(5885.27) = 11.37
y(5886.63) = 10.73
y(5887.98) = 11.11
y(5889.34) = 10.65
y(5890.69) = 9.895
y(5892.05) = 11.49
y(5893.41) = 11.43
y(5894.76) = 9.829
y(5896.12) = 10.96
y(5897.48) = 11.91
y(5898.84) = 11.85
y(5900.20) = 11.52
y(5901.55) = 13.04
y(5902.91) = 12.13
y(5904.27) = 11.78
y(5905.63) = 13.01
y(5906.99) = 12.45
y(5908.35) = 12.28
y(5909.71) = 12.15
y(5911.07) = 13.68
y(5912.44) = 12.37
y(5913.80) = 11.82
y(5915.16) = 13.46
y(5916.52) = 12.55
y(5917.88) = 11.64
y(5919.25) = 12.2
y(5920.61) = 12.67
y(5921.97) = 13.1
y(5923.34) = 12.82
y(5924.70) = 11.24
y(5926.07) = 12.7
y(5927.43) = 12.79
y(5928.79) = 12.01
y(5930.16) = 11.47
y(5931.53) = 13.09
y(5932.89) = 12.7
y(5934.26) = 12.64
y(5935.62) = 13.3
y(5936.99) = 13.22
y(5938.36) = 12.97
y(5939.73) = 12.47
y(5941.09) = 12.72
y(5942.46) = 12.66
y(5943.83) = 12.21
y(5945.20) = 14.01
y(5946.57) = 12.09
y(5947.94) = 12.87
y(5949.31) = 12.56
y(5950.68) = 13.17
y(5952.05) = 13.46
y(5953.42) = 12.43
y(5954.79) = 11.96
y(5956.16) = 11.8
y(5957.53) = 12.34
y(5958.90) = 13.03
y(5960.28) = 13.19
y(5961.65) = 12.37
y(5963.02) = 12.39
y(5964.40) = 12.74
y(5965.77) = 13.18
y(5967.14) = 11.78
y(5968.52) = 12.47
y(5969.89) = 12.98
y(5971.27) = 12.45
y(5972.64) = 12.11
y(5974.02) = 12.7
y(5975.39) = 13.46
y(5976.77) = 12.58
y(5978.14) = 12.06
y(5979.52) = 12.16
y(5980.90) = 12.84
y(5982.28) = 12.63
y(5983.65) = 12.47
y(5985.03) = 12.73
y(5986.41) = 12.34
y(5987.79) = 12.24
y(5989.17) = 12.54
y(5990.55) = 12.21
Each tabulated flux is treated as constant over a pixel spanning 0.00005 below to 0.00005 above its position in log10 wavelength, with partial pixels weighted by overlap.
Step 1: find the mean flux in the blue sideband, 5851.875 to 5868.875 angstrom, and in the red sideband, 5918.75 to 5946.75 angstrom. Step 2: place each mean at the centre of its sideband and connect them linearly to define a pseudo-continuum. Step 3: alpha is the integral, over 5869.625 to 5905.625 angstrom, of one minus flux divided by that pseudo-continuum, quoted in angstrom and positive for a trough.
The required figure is 2.66 angstrom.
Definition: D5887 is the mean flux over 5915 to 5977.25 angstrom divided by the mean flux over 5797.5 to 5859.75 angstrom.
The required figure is 1.0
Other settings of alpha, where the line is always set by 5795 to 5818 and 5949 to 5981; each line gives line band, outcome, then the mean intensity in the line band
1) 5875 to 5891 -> 1.5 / 11.7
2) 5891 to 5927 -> 1.8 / 12.1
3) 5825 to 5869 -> 0.2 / 12.9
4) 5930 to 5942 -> -0.1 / 12.8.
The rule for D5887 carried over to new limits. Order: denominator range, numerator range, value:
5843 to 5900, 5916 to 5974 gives 1.04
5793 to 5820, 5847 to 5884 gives 0.95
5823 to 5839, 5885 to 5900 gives 0.84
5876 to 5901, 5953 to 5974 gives 1.09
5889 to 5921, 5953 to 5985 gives 1.05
